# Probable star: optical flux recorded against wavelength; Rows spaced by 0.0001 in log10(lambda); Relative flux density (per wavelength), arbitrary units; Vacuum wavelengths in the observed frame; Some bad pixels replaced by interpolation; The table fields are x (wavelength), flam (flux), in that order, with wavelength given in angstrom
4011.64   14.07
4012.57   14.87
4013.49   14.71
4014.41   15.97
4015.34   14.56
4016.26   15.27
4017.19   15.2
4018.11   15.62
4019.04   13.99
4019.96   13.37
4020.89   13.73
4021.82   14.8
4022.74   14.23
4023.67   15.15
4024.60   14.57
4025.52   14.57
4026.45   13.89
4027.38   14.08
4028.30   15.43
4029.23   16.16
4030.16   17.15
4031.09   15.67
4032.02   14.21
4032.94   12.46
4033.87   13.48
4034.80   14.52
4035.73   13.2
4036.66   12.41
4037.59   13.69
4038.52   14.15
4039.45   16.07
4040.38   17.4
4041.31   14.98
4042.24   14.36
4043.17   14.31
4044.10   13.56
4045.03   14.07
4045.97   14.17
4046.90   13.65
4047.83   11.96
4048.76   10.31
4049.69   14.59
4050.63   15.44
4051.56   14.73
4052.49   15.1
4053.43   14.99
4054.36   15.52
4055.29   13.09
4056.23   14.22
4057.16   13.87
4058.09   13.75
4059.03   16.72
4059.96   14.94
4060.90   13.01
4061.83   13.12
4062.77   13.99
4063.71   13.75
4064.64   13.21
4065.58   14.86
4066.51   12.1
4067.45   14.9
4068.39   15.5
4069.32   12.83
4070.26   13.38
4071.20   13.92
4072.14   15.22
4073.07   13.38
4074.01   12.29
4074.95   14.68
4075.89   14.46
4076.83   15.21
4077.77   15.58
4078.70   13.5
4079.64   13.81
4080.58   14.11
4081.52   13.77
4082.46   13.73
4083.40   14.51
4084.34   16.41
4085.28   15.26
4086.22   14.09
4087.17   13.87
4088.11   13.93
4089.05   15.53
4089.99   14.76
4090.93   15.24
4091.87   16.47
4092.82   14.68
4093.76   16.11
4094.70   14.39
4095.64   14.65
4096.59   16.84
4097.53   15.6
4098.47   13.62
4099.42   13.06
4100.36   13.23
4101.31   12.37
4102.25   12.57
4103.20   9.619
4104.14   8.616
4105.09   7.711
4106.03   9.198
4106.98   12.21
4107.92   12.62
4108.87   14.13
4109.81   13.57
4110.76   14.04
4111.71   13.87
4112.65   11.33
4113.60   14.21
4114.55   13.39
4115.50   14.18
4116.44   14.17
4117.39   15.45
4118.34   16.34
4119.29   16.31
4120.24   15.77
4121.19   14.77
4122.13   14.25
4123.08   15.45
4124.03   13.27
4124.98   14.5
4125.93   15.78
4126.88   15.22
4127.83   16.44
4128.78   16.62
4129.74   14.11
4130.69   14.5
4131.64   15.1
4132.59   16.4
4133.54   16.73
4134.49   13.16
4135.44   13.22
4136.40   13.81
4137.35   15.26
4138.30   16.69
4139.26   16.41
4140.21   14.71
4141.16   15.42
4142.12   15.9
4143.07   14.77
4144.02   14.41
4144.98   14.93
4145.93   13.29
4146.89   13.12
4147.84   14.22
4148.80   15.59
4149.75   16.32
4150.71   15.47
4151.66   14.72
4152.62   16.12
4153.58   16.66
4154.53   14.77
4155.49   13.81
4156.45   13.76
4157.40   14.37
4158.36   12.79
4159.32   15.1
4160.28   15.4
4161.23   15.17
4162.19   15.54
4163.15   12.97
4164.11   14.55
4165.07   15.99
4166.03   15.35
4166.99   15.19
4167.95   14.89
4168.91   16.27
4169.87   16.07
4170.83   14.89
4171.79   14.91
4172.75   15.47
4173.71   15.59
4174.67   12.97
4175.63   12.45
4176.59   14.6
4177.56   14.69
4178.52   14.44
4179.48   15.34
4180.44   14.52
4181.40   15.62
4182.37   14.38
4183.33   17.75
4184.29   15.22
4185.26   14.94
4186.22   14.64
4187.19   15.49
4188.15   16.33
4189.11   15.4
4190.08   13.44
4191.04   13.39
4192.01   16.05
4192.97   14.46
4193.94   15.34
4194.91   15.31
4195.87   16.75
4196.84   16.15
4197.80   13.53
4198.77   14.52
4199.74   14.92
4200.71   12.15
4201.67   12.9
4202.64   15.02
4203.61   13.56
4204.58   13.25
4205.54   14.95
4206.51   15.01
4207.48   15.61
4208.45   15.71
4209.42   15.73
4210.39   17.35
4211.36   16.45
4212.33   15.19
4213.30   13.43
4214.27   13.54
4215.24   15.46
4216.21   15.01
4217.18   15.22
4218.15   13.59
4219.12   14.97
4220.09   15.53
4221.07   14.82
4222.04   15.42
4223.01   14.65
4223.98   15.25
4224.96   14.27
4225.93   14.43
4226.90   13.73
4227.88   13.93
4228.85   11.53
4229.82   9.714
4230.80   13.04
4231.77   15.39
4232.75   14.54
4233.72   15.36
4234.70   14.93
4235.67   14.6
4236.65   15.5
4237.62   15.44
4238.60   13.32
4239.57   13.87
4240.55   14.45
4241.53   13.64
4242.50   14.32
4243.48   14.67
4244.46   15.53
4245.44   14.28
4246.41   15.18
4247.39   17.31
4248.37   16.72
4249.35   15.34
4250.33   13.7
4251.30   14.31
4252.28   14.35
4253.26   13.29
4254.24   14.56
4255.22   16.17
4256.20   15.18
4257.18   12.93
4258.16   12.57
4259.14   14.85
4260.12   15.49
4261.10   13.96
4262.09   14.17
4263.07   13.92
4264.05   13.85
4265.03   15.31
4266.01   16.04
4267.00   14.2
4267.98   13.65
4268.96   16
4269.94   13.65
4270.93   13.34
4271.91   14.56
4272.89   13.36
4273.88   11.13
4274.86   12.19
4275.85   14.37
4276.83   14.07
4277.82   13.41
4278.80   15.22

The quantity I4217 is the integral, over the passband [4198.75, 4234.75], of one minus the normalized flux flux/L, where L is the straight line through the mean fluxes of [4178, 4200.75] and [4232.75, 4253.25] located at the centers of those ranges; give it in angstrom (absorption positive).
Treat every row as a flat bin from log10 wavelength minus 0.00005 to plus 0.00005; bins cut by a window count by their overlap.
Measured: 1.11 angstrom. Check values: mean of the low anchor 15.1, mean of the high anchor 14.8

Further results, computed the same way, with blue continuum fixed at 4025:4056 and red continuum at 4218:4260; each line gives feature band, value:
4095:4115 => 2.34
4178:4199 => -1.03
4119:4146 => -1.30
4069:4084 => 0.32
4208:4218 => -0.56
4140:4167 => -0.80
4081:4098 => -0.73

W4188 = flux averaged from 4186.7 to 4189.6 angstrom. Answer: 15.7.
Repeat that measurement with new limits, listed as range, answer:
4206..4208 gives 15.3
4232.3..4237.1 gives 15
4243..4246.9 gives 14.9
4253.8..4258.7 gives 14.3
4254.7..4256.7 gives 15.6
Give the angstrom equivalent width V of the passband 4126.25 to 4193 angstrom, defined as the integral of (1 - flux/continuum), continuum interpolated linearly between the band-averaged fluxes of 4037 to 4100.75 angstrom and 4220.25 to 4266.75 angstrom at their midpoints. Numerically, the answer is -2.63 angstrom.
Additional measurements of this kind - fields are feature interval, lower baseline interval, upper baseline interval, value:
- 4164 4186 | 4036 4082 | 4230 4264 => -1.00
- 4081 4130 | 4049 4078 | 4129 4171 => 1.71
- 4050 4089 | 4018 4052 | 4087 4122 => -0.68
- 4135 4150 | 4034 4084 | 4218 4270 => -0.60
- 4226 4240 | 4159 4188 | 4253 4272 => 0.64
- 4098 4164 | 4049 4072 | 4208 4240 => 0.54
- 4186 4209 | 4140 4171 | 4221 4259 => -0.12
